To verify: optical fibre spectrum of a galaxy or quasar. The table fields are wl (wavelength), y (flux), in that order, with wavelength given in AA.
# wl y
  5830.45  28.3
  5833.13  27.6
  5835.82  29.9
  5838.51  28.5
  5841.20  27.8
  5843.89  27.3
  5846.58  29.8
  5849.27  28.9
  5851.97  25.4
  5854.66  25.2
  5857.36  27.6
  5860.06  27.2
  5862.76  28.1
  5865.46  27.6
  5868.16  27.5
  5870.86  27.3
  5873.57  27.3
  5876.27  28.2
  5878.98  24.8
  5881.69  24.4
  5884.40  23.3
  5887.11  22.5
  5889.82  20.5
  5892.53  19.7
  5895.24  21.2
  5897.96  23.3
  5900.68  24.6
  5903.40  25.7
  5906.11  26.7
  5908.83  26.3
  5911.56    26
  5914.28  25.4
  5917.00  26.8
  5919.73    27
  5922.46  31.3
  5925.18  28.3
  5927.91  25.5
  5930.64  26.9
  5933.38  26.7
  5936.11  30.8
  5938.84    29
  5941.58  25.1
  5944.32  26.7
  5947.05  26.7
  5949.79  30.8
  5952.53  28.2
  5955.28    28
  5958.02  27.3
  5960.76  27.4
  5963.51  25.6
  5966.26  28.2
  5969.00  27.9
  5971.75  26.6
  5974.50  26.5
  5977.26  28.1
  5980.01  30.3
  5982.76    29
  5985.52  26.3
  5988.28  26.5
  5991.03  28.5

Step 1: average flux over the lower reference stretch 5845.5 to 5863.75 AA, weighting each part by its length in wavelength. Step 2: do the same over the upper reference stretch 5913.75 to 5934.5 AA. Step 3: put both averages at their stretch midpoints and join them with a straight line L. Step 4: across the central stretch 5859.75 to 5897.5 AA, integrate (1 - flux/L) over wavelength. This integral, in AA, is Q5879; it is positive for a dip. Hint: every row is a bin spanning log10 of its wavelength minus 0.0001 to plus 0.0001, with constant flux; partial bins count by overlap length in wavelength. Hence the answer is 3.5 AA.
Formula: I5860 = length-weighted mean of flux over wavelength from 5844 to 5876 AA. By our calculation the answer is 27.5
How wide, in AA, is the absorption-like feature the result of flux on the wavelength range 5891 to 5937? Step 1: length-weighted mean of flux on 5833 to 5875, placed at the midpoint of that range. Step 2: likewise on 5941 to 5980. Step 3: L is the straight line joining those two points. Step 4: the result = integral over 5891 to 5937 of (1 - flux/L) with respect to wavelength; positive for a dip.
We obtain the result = 2.74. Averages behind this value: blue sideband 27.7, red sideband 27.5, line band 25.9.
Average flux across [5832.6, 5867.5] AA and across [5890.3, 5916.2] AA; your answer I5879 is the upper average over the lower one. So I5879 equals 0.9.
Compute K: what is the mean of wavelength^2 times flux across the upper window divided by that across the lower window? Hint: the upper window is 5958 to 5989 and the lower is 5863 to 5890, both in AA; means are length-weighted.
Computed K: 1.11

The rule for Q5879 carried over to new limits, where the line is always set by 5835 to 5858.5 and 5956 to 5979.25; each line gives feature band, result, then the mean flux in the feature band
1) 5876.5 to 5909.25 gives 4.7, 23.7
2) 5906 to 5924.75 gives 0.2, 27.2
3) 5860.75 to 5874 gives 0.1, 27.6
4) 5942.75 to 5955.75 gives -0.3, 28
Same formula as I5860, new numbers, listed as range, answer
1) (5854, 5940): 26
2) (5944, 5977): 27.5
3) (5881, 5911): 23.5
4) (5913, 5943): 27.5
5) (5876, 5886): 24.8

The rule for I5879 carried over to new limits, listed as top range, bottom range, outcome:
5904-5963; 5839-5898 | 1.06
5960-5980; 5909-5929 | 1.01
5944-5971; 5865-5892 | 1.10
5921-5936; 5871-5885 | 1.08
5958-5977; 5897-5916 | 1.06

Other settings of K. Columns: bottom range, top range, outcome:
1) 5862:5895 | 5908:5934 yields 1.10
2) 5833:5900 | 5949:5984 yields 1.11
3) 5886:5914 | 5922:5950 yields 1.18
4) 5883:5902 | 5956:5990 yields 1.28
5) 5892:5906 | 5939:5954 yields 1.20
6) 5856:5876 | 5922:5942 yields 1.04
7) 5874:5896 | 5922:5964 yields 1.21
